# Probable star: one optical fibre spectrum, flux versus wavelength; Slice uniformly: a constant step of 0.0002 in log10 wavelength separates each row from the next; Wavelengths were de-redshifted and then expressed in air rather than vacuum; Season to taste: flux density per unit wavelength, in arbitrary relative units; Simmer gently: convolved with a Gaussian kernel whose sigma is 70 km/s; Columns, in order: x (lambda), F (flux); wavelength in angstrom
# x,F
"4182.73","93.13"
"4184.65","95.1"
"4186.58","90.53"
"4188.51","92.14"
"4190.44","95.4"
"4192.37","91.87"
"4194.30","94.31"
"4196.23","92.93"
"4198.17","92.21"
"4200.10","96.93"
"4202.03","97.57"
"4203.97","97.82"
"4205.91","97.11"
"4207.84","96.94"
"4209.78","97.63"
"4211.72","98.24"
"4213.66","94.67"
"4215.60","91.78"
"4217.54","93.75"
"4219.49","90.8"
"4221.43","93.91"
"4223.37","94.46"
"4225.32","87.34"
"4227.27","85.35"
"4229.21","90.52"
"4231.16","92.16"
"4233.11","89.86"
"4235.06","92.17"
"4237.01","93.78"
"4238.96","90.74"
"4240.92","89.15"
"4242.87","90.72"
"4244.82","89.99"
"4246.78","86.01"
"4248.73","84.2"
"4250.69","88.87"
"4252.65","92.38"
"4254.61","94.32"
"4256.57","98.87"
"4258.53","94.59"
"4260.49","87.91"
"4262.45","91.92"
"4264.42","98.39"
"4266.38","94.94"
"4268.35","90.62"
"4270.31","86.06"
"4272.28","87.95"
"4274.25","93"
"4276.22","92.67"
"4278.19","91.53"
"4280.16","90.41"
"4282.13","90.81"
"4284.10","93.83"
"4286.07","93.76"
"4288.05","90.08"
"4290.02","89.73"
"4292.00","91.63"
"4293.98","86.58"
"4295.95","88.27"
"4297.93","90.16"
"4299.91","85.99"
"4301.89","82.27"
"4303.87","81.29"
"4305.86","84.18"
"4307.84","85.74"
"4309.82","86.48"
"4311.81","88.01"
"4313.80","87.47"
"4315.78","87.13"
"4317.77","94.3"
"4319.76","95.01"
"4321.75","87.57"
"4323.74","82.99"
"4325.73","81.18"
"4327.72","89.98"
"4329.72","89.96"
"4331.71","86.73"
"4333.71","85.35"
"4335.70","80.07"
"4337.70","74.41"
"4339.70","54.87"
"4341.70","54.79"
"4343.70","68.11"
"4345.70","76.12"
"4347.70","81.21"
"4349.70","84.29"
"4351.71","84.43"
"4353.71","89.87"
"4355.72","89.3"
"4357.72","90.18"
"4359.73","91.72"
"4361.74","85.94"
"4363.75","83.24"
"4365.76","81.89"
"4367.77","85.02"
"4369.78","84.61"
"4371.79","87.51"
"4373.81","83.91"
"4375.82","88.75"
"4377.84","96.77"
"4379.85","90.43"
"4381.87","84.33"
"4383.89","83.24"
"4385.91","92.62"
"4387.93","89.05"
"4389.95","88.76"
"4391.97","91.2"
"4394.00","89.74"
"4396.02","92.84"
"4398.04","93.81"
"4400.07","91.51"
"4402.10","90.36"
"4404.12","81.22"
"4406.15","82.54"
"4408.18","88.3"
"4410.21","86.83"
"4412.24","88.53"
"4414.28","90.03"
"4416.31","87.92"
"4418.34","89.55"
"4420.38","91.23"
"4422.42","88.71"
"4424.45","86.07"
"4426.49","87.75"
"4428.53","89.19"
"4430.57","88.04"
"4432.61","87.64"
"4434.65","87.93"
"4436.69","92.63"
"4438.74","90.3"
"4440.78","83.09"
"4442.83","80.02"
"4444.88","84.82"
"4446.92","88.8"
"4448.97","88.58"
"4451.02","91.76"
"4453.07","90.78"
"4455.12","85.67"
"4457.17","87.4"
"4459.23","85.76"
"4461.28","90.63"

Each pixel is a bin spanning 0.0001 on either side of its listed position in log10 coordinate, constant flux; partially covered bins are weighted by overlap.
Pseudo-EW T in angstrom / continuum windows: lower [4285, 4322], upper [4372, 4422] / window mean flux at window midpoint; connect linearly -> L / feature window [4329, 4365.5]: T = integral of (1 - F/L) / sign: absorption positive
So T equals 3.3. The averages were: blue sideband 88.2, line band 80.6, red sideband 88.9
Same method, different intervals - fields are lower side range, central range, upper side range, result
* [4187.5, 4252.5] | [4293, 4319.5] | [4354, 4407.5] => 0.9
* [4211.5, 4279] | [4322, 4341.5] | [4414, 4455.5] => 2.2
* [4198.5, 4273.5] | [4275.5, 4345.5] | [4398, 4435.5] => 4.3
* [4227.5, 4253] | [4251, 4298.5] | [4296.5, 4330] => -1.7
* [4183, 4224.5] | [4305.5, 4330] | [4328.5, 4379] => -0.7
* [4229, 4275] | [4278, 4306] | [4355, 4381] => 0.4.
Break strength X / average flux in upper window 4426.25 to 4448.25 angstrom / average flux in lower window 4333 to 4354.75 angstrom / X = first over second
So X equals 1.15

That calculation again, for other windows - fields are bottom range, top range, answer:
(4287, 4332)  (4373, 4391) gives 1.01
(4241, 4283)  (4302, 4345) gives 0.90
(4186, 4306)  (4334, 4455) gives 0.94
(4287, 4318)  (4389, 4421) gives 1.02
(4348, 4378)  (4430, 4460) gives 1.01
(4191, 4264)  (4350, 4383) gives 0.94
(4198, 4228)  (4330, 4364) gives 0.85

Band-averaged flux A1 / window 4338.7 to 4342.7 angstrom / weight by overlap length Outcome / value 54.8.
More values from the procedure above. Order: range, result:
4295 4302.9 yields 86.7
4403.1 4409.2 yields 84.1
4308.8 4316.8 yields 87.3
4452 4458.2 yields 88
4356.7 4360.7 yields 91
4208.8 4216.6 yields 95.6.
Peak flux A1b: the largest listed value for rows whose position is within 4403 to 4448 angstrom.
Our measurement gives 92.63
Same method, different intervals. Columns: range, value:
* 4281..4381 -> 96.77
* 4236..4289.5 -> 98.87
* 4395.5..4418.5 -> 93.81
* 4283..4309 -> 93.83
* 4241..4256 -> 94.32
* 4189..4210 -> 97.82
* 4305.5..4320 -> 95.01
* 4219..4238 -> 94.46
